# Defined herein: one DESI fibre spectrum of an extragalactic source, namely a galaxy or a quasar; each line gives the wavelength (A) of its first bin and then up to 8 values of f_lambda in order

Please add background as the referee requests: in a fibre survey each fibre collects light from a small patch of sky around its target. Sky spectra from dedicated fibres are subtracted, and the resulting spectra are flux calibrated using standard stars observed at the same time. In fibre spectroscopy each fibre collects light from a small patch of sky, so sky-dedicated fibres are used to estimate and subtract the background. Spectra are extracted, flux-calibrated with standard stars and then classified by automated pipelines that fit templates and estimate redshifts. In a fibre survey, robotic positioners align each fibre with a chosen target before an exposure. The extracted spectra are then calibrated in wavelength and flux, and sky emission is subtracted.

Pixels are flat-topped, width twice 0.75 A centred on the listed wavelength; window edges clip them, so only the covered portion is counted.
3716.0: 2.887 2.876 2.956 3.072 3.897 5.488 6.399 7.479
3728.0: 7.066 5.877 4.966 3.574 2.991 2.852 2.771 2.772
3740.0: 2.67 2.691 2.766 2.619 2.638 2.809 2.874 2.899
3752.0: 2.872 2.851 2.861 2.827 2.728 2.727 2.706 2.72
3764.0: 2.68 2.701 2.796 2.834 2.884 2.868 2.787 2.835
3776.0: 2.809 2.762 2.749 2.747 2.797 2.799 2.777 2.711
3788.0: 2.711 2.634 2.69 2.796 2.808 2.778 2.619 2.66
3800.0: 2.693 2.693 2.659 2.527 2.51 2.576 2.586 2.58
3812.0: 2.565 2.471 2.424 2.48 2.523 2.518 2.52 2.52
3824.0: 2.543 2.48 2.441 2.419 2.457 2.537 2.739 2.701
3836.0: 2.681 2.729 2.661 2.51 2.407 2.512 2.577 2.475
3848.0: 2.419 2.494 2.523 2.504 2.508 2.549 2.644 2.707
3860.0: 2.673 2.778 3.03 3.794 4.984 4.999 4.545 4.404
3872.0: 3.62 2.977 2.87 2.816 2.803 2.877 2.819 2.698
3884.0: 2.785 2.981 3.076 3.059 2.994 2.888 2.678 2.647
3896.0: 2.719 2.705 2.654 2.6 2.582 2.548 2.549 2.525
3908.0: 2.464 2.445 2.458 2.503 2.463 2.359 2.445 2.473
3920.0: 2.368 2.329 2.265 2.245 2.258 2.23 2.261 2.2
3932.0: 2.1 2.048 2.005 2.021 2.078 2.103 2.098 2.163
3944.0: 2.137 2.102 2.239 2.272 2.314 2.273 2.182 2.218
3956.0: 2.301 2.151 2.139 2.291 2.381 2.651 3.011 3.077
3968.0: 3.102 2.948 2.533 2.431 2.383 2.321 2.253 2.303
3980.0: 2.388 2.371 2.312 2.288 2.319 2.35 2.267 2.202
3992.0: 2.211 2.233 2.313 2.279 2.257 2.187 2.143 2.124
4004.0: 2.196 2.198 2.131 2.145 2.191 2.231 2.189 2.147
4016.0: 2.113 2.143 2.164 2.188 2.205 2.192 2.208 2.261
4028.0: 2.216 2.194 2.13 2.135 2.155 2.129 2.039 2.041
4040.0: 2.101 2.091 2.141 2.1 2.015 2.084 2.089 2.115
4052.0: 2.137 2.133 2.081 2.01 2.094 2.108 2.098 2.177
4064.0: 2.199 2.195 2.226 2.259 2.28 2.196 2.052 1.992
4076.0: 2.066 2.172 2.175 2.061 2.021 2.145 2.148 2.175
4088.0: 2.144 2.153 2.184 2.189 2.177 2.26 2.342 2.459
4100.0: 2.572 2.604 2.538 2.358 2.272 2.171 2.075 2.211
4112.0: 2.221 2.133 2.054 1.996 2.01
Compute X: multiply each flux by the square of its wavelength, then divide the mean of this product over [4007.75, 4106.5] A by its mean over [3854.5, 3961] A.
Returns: 0.89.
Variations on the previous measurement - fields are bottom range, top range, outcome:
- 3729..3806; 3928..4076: 0.88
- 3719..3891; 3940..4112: 0.84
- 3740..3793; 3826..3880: 1.11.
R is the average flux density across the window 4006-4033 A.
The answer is 2.18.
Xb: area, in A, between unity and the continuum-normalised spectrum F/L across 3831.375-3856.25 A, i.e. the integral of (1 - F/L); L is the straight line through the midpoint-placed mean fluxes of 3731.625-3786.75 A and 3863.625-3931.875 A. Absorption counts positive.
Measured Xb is 2.3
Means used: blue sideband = 2.81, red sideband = 2.84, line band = 2.56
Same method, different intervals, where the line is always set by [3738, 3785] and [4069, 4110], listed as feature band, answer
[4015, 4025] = 0.7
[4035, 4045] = 0.9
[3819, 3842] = 0.9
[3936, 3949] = 1.8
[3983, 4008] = 1.6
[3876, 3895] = -2.2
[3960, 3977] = -1.5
